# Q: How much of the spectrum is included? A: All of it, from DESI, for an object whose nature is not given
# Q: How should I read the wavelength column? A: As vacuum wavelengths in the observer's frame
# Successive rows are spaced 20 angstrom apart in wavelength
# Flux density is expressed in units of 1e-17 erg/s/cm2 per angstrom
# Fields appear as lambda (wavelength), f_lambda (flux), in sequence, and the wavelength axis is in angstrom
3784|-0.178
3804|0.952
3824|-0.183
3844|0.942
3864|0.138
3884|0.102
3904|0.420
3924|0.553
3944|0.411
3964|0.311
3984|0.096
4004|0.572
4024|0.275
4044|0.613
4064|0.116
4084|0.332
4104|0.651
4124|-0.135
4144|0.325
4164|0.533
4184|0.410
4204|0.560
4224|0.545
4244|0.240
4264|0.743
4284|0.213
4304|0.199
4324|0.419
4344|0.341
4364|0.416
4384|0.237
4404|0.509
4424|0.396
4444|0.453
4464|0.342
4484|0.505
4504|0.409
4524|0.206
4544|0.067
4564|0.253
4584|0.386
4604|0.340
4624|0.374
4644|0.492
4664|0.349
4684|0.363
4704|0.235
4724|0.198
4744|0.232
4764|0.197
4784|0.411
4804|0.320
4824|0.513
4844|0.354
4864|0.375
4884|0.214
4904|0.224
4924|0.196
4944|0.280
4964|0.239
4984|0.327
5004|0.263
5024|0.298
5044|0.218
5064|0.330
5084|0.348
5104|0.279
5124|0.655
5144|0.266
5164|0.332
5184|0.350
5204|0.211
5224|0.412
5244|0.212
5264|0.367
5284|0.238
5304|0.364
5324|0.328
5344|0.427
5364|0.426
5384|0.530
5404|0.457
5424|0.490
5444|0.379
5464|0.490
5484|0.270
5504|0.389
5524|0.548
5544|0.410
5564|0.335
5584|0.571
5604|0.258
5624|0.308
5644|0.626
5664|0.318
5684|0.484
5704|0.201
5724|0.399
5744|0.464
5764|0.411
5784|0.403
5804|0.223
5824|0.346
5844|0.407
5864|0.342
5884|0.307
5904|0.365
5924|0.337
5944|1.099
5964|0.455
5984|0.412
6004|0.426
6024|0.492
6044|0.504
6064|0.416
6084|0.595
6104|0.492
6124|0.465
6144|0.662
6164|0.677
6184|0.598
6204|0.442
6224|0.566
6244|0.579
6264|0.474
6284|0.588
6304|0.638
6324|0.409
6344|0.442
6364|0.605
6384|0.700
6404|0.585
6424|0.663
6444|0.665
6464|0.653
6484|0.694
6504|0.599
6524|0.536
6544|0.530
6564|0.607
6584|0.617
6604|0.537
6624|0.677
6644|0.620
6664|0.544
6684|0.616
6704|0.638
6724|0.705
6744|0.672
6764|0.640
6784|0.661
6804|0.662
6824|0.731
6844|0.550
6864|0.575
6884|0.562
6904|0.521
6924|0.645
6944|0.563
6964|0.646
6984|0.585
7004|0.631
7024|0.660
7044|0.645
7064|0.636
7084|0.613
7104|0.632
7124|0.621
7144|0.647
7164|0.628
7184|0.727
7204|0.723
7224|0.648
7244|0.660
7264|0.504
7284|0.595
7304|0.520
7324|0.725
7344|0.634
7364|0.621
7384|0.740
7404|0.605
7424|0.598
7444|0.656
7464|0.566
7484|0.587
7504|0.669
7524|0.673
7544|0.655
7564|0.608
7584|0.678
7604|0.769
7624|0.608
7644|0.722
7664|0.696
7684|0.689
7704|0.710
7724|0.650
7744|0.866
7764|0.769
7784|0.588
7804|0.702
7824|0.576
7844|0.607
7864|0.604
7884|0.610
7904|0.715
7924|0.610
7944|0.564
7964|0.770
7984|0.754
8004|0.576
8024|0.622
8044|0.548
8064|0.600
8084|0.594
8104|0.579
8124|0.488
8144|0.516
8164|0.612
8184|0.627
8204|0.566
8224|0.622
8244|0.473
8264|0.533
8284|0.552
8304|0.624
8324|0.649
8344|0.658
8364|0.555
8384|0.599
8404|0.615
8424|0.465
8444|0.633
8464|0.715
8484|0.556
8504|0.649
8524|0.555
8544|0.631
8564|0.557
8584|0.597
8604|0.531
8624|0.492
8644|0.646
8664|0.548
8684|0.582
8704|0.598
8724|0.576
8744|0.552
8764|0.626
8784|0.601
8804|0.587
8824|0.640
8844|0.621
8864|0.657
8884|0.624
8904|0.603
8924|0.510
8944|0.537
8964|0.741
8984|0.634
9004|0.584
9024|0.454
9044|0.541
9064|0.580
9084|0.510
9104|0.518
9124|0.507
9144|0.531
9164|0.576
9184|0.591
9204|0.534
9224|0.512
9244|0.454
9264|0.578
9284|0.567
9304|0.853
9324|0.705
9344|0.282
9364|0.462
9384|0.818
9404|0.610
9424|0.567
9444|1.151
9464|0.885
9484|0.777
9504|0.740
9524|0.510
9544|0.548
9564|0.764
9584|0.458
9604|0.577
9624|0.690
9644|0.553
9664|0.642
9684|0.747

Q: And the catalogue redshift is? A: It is 0.59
